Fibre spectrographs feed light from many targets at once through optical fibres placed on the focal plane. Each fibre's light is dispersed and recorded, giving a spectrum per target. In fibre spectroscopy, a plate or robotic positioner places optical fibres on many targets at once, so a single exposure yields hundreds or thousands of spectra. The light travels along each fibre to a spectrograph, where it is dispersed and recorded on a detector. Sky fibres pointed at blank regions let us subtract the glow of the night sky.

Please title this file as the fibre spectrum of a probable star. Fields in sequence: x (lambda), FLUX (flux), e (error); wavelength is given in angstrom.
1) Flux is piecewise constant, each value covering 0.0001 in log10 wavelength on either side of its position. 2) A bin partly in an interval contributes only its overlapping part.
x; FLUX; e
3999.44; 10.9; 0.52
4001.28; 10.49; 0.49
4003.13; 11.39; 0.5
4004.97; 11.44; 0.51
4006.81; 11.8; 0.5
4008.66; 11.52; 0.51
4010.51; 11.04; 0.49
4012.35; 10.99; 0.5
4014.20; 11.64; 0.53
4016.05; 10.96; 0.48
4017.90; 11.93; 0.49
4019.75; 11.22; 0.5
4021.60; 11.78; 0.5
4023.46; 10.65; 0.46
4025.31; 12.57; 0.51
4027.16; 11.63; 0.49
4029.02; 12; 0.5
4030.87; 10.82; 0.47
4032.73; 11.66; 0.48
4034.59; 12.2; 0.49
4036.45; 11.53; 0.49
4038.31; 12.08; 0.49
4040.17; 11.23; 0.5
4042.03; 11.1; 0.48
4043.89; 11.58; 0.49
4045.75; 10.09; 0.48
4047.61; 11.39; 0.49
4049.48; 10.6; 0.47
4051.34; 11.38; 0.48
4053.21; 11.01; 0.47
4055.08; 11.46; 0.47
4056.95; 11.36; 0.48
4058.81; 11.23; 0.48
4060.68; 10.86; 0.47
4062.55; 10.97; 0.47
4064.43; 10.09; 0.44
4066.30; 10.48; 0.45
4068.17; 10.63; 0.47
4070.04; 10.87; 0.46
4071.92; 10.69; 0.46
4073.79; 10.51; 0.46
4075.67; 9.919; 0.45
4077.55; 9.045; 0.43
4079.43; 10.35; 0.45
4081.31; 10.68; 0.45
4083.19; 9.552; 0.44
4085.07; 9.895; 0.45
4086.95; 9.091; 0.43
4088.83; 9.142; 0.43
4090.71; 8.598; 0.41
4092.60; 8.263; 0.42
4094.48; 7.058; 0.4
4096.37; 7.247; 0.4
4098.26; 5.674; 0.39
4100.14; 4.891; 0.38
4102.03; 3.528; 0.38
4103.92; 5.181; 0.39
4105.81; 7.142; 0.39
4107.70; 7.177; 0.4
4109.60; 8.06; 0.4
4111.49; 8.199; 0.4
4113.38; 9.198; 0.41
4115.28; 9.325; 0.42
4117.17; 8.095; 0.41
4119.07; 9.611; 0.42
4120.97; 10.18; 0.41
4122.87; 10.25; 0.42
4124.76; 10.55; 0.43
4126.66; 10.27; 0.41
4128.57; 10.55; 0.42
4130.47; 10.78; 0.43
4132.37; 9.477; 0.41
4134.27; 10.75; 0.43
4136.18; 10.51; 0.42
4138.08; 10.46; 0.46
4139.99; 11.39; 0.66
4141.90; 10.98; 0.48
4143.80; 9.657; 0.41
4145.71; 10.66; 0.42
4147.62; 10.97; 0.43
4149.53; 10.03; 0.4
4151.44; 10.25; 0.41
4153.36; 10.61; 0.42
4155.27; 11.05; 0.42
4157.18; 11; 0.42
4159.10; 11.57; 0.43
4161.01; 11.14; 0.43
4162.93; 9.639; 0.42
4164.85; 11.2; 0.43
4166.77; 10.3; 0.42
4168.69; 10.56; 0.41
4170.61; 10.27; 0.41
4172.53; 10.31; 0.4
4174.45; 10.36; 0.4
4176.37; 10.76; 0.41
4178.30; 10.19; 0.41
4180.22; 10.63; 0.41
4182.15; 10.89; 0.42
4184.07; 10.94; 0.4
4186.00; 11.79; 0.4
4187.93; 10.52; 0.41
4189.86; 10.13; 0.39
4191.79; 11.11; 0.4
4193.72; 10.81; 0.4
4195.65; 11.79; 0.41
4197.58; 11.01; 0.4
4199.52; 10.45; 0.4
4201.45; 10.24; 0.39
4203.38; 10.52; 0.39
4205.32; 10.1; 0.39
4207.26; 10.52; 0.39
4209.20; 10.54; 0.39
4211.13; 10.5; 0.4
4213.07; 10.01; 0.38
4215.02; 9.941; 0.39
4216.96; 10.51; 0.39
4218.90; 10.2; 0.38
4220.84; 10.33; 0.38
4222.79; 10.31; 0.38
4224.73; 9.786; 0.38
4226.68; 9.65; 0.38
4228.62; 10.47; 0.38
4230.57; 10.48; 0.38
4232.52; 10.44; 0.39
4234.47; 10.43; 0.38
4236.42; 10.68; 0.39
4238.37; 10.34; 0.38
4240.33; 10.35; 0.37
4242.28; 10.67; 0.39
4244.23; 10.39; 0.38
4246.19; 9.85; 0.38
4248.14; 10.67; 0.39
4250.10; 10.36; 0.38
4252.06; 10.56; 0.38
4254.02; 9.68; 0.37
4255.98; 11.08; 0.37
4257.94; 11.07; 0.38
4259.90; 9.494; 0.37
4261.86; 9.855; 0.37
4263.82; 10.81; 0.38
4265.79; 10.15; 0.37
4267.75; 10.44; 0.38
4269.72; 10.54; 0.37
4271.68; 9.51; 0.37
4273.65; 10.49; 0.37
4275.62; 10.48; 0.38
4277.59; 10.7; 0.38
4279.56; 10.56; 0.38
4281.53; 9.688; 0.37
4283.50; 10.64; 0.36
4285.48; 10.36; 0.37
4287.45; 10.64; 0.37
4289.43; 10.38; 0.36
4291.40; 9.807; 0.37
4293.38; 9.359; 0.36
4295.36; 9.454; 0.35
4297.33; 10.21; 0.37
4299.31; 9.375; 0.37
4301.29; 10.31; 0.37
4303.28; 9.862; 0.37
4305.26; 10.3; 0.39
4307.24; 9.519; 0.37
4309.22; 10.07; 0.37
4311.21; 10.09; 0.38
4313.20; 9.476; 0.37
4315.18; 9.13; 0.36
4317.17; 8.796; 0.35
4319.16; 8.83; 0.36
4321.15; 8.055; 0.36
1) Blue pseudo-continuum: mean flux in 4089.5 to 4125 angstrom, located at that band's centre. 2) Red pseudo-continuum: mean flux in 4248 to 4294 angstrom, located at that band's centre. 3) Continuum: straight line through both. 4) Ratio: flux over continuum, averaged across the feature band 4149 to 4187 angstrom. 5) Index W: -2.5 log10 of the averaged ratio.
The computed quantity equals -0.222 mag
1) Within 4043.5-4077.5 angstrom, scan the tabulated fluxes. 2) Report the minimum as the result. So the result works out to 9.919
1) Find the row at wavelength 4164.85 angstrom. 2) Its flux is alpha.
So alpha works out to 11.2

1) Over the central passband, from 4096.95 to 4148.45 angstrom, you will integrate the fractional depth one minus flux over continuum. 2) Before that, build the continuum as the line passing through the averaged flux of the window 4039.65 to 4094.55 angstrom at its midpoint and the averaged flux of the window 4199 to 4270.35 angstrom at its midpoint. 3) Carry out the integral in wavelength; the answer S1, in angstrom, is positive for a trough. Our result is 6.6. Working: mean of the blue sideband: 10.3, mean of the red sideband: 10.3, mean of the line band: 9.01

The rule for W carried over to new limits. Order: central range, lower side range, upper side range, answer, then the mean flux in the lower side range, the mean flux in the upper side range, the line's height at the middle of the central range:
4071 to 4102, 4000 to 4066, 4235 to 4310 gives 0.27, 11.3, 10.2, 11.1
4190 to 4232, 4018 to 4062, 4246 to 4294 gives 0.01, 11.4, 10.3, 10.6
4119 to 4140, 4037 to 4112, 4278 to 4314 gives -0.09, 9.47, 10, 9.6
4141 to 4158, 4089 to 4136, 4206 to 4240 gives -0.17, 8.39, 10.3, 9.03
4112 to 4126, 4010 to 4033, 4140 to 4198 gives 0.15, 11.5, 10.7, 11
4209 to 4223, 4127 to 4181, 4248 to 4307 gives 0.01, 10.6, 10.2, 10.4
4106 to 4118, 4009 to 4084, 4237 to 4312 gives 0.29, 11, 10.2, 10.8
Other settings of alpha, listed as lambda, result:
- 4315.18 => 9.13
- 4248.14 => 10.67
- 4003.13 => 11.39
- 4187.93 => 10.52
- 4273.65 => 10.49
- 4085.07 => 9.895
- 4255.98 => 11.08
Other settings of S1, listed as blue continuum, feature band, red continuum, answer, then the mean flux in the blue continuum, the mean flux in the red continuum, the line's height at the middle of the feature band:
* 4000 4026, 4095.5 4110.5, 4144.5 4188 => 6.6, 11.4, 10.7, 11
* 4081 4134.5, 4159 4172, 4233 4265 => -1.8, 8.52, 10.4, 9.28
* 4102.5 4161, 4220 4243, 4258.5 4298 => -0.6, 9.77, 10.2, 10.1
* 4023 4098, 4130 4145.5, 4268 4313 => -0.2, 10.5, 10.1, 10.4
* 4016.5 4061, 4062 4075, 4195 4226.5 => 0.7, 11.4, 10.4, 11.2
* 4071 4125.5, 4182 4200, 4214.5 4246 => -2.2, 8.51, 10.3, 9.77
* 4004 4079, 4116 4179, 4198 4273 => 1.5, 11.1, 10.3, 10.7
